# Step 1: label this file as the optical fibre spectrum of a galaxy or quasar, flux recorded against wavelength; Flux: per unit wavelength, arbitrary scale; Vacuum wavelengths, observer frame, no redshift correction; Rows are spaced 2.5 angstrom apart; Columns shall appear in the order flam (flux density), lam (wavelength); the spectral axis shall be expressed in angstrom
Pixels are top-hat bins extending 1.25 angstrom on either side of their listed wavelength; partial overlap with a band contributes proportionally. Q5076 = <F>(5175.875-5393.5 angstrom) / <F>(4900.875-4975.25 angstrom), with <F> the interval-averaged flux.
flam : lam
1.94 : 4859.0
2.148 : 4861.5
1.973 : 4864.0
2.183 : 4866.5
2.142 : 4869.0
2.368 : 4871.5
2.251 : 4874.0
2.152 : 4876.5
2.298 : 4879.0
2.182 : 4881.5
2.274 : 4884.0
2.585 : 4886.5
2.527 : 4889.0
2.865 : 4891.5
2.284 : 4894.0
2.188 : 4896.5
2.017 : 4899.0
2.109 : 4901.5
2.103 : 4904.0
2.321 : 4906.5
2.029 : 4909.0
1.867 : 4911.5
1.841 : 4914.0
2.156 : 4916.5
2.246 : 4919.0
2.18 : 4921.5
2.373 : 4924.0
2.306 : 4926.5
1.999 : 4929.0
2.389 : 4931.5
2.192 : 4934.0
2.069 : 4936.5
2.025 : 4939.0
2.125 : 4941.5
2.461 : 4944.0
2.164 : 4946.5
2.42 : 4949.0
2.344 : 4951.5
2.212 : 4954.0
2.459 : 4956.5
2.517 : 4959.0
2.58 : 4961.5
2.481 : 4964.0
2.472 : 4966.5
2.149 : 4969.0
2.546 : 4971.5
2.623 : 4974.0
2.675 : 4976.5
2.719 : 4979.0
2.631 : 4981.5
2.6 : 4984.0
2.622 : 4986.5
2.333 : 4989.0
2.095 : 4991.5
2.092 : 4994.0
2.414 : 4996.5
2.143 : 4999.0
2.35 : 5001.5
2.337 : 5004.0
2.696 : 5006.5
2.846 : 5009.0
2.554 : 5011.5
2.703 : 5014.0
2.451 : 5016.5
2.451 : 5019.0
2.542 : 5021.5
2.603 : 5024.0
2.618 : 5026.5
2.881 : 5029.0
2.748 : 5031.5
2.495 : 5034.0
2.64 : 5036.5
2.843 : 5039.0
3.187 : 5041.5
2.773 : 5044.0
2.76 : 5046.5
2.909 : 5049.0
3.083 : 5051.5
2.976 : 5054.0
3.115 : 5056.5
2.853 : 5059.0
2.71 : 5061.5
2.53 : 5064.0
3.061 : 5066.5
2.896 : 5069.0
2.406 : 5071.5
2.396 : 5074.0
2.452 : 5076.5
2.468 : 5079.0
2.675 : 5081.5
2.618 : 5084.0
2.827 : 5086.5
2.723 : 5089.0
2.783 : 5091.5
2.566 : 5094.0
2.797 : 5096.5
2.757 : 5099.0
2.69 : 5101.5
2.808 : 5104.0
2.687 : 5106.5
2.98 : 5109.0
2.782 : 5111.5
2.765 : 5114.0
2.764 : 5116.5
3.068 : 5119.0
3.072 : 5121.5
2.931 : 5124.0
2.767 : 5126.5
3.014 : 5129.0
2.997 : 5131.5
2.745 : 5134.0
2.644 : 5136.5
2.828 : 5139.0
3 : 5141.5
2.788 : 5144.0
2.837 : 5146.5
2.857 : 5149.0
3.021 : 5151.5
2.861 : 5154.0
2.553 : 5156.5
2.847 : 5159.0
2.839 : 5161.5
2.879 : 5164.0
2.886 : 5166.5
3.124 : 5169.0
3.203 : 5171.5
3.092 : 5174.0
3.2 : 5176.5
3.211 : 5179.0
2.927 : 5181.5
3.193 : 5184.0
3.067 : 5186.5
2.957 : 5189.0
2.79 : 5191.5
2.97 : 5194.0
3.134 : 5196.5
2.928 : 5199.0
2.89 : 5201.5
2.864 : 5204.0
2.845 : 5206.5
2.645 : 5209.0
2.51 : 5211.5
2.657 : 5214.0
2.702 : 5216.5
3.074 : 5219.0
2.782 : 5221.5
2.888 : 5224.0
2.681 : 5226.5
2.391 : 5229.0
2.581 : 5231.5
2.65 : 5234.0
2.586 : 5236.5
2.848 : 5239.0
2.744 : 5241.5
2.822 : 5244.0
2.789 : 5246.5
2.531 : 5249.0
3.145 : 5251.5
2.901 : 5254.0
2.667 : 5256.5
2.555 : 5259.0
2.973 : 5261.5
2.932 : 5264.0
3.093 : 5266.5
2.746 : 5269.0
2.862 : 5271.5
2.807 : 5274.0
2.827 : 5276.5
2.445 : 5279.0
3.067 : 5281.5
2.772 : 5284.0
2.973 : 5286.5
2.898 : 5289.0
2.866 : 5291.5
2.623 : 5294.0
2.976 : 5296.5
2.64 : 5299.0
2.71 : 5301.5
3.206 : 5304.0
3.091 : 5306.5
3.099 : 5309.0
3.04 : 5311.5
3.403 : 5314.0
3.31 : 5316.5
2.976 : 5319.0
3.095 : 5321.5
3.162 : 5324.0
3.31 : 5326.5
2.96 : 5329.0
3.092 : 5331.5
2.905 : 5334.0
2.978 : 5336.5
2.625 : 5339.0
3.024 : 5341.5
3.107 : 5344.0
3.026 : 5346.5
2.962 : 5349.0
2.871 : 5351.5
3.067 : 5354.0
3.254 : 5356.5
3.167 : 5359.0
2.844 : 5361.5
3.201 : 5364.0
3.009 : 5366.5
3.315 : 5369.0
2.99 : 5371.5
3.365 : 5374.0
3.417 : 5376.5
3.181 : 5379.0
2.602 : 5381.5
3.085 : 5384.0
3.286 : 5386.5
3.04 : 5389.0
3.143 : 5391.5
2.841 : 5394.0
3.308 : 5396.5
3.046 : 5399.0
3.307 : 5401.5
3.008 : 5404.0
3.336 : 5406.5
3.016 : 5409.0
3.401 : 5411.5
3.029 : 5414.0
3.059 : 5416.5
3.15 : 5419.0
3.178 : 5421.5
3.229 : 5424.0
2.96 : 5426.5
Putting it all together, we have 1.3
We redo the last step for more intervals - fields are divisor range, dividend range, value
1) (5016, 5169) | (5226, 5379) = 1.06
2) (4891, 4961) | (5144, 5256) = 1.29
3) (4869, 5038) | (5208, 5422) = 1.25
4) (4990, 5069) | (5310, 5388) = 1.16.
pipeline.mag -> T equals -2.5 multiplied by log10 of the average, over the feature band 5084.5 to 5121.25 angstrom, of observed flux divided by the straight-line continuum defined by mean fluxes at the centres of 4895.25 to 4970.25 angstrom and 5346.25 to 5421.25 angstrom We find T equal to -0.09 mag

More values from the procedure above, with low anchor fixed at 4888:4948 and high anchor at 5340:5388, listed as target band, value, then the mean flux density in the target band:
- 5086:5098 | -0.08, 2.73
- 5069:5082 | 0.00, 2.51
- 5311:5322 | -0.06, 3.18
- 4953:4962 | -0.07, 2.44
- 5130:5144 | -0.08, 2.84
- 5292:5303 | 0.08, 2.76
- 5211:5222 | 0.01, 2.76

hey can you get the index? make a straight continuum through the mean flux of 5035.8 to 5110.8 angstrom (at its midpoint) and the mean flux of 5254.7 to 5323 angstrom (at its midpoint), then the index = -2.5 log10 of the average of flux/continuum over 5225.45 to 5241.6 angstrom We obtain 0.10 mag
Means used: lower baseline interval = 2.77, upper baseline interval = 2.91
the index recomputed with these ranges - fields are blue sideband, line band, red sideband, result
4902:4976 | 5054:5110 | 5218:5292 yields -0.09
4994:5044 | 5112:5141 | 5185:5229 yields -0.05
